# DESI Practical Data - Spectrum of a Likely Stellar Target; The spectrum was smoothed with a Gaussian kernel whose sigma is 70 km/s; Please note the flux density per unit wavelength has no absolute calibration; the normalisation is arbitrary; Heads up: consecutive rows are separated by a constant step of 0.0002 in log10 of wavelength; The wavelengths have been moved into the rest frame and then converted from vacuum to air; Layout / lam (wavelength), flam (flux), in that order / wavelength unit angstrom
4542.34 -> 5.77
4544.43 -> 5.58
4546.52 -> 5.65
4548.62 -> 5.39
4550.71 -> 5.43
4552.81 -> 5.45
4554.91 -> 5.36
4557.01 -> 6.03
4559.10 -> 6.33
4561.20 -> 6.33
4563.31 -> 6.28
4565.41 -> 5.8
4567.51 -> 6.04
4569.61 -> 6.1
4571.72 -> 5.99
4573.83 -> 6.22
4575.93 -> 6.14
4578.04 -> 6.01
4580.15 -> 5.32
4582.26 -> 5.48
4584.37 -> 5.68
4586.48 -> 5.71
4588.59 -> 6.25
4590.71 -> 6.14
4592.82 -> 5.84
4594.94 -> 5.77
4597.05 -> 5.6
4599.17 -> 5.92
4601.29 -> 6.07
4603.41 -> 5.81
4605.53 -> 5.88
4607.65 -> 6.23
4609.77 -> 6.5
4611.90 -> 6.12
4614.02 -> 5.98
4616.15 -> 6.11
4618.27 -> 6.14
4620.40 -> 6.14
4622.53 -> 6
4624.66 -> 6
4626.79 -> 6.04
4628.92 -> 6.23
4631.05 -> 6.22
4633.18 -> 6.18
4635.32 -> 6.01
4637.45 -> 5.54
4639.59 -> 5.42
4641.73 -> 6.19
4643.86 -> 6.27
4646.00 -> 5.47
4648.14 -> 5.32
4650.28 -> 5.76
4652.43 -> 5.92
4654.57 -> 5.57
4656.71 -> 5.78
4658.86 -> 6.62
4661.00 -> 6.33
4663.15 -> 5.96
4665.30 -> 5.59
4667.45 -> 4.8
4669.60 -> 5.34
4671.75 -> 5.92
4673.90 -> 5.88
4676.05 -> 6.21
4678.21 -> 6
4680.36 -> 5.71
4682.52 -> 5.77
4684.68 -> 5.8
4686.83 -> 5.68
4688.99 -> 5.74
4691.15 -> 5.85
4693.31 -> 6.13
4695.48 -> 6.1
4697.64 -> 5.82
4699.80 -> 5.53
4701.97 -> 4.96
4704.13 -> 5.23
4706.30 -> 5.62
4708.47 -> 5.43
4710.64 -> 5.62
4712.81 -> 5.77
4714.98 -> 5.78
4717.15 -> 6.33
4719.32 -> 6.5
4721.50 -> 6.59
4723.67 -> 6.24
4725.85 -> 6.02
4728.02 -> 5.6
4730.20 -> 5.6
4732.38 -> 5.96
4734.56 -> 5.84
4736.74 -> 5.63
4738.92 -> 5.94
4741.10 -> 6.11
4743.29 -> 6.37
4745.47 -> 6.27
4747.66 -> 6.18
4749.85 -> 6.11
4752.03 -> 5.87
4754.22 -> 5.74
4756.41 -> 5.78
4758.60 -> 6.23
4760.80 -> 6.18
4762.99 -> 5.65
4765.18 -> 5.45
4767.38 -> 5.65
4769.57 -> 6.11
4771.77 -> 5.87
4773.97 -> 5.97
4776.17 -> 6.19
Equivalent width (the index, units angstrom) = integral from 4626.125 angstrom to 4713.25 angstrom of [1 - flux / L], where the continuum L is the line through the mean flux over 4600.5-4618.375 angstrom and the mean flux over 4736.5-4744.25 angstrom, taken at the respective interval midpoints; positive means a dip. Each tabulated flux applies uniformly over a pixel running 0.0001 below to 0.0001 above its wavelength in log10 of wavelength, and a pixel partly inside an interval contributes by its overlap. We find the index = 4.1 angstrom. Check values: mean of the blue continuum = 6.09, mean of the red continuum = 6.05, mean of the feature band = 5.79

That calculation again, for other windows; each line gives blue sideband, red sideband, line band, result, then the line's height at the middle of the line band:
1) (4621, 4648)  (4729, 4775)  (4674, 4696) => 0.2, 5.94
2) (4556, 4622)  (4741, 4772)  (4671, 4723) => 1.3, 5.98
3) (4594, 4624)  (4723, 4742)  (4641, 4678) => 0.9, 5.96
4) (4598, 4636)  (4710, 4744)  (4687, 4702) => 0.6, 6.02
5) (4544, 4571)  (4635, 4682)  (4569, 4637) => -2.0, 5.82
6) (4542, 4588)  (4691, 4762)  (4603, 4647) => -1.3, 5.86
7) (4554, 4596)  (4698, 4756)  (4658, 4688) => 0.4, 5.9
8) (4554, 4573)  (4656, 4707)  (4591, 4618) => -0.2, 5.94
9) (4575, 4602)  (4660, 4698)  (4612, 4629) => -0.7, 5.83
